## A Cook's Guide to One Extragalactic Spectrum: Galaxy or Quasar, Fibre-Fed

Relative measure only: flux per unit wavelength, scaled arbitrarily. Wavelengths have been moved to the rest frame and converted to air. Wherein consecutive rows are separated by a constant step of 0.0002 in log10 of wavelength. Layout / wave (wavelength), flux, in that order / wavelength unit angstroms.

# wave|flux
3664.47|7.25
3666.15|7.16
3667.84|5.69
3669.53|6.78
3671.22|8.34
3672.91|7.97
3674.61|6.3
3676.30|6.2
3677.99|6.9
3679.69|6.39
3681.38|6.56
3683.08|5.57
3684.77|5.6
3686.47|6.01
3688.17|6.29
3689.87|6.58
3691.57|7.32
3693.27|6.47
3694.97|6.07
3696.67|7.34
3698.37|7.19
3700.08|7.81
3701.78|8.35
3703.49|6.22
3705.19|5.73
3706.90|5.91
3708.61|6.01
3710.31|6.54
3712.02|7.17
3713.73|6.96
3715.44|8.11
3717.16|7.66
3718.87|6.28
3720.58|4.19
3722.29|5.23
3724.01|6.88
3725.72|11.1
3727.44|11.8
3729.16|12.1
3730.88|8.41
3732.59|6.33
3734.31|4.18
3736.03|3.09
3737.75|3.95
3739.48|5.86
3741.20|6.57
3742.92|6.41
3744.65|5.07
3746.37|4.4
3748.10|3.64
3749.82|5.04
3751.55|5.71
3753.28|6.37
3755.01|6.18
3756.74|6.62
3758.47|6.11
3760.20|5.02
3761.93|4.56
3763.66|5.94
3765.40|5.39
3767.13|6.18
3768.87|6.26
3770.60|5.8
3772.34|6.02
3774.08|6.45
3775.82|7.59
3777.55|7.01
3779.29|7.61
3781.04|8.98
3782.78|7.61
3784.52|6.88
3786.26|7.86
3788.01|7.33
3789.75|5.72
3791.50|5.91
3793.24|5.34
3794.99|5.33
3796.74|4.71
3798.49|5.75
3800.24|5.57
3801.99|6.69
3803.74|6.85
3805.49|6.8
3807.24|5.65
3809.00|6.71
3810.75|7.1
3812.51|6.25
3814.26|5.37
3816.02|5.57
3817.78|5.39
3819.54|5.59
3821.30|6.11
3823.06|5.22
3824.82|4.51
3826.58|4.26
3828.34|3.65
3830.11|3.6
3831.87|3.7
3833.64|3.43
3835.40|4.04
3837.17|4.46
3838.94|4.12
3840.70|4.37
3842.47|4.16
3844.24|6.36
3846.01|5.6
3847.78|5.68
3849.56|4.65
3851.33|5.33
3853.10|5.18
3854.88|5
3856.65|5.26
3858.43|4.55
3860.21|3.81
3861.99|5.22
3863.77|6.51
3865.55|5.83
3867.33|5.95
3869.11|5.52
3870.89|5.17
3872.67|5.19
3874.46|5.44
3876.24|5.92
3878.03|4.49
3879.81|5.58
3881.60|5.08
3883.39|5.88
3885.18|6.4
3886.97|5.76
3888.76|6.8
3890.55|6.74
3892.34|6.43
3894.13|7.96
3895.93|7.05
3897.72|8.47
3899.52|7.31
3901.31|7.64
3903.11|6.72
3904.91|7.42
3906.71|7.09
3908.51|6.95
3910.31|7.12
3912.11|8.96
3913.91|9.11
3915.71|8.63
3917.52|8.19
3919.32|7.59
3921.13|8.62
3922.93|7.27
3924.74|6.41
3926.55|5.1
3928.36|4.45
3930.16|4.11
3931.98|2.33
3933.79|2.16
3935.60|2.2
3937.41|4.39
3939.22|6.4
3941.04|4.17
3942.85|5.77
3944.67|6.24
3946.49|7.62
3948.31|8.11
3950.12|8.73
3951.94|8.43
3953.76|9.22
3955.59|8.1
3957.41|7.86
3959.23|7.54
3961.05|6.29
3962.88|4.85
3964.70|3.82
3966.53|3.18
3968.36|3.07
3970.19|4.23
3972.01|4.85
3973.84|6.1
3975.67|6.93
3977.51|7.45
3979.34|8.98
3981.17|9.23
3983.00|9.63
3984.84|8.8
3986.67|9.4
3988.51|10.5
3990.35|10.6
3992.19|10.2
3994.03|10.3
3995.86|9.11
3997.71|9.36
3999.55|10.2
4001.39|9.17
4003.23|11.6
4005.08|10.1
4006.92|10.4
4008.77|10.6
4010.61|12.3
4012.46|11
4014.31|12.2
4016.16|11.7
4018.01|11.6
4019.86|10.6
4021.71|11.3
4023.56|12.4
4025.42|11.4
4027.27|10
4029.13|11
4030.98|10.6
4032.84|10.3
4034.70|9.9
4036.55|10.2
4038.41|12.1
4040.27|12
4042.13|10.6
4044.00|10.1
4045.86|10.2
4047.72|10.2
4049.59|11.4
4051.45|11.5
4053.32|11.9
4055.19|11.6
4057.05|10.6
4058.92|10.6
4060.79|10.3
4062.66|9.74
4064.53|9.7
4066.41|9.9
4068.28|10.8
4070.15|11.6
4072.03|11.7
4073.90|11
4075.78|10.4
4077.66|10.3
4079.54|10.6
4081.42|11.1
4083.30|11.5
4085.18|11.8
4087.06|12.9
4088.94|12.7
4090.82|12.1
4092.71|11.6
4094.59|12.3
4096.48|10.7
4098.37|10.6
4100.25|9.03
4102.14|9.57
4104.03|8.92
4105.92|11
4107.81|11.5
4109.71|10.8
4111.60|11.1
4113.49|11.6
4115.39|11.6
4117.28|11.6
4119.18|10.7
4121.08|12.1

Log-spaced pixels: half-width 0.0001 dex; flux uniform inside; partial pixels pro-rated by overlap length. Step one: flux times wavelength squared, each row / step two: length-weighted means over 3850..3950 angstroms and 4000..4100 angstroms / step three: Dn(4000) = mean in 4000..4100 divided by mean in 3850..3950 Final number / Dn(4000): 1.95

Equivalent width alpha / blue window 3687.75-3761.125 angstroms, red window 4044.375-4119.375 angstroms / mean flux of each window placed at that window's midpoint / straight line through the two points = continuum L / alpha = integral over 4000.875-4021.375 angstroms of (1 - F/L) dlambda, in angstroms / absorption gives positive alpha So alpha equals -2.0 angstroms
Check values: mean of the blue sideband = 6.52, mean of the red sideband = 11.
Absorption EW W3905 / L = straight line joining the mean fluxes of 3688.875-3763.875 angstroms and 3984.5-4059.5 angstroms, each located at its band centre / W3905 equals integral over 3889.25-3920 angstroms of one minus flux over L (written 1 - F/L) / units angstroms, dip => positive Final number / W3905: 4.9 angstroms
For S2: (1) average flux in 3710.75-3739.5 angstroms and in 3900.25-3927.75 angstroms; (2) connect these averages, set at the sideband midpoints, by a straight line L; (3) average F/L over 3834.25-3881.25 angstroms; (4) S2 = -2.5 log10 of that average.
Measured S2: 0.39 mag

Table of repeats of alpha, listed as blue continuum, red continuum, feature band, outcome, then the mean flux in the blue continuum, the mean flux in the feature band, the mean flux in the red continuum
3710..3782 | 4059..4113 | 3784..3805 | 2.7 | 6.45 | 6.16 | 10.9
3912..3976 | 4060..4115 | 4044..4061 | -2.0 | 6.1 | 10.9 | 10.9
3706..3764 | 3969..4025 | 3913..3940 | 9.1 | 6.34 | 5.79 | 9.68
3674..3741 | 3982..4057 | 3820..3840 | 9.6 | 6.74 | 4.31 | 10.7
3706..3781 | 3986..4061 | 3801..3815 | 1.8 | 6.39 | 6.43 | 10.8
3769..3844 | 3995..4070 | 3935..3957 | 5.4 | 5.75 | 6.71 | 10.8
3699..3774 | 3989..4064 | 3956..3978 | 9.6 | 6.35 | 5.54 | 10.8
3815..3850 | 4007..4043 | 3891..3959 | 8.4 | 4.73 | 6.77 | 11.1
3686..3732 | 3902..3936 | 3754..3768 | 2.6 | 7.26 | 5.76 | 6.4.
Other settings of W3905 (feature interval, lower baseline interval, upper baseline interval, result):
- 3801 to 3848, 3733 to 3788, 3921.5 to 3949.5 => 4.0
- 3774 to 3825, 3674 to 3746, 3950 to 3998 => 4.8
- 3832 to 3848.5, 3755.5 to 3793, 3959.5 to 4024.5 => 5.9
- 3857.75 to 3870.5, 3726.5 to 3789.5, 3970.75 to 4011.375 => 3.9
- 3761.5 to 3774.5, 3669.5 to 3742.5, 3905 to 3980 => 1.6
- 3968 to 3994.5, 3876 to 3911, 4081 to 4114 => 1.7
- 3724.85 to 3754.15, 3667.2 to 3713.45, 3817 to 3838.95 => -2.8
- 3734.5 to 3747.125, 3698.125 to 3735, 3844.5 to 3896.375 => 3.6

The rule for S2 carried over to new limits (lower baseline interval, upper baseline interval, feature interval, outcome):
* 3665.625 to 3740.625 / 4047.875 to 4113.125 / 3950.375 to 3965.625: 0.330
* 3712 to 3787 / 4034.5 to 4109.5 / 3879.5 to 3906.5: 0.242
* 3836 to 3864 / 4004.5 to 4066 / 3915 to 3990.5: 0.251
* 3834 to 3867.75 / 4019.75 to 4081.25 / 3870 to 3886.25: 0.067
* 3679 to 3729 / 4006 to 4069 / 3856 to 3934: 0.419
